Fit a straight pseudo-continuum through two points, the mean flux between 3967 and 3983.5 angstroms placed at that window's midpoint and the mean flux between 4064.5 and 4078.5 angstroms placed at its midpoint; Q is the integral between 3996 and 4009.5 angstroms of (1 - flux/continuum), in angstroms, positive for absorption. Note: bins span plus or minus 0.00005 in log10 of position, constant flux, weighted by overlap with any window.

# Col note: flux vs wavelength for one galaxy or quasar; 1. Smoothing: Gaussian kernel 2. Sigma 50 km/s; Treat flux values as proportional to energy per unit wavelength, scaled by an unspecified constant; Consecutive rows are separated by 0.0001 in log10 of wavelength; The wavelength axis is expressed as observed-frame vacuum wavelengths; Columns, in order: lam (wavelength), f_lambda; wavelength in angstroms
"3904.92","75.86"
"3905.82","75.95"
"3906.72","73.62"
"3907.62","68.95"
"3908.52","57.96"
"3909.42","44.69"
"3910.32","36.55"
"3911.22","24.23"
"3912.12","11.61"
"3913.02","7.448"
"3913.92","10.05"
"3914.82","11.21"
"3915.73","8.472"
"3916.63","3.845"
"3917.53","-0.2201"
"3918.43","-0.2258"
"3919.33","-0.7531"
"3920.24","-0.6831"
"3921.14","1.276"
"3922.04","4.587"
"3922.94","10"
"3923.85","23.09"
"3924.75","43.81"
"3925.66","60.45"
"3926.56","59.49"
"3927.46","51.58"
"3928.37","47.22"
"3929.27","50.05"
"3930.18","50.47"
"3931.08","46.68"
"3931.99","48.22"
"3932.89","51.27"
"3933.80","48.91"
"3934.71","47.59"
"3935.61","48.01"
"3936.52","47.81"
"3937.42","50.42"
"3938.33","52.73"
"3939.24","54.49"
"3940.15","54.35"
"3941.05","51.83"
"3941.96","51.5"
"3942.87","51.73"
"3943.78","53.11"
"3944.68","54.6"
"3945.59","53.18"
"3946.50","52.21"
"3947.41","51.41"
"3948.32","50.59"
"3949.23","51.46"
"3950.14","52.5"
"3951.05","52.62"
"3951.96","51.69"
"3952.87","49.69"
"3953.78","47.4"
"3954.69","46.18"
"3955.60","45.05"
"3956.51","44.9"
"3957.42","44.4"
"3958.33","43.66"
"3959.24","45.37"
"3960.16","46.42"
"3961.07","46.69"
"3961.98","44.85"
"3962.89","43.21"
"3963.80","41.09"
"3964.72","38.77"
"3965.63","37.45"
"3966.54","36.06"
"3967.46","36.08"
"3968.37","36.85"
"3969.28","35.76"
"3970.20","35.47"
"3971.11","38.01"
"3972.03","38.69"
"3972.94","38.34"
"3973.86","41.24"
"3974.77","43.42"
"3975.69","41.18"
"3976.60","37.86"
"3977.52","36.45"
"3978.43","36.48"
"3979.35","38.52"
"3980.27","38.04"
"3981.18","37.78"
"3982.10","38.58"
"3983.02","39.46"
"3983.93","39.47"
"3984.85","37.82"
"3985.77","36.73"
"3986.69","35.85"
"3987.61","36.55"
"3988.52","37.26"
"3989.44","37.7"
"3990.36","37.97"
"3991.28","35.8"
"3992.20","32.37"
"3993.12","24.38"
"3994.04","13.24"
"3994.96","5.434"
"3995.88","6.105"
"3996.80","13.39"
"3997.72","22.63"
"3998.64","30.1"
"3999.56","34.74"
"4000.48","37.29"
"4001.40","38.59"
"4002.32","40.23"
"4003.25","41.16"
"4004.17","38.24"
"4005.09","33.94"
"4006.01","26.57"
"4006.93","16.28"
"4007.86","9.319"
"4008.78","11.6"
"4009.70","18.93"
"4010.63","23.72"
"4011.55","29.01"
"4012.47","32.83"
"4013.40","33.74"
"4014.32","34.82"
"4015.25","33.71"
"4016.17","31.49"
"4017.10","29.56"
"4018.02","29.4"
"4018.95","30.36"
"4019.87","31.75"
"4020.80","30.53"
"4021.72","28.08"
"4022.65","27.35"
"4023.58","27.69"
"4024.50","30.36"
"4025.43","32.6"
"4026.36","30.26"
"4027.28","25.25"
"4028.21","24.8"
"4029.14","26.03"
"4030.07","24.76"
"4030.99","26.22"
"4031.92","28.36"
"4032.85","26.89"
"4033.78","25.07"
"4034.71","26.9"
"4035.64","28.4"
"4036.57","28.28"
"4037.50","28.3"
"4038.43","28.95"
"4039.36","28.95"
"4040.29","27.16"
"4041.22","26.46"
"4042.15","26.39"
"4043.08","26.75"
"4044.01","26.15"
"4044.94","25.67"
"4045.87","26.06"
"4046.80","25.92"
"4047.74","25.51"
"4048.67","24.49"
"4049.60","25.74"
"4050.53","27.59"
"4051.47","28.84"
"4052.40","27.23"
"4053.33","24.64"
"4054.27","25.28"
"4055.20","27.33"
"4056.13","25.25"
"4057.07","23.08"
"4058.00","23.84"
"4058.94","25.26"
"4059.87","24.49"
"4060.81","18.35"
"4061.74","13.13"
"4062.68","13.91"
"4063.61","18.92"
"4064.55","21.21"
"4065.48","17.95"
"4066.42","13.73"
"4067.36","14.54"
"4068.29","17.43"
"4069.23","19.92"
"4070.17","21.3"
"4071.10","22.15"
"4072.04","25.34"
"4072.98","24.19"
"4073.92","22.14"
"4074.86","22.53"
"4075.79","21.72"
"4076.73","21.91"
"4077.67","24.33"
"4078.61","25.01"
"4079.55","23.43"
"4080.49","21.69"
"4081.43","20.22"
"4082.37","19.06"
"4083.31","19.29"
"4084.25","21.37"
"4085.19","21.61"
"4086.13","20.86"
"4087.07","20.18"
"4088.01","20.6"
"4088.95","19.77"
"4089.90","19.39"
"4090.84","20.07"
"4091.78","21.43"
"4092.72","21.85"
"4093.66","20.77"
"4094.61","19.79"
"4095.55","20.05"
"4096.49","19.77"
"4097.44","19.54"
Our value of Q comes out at 2.4 angstroms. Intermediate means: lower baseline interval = 38.2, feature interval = 27.4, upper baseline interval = 20.8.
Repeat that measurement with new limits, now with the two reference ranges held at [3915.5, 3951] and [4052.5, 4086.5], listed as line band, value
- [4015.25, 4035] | -0.7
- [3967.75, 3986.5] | -2.4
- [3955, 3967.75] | -2.3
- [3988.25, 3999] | 2.5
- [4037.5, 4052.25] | -1.2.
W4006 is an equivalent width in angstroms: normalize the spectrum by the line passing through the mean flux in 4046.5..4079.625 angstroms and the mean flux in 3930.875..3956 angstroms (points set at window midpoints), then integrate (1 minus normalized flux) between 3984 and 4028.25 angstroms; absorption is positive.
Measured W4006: 8.23 angstroms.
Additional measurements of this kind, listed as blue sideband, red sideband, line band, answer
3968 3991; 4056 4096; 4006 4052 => 3.1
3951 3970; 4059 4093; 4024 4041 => 0.8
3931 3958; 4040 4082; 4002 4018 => 2.9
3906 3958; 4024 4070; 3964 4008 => -0.8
